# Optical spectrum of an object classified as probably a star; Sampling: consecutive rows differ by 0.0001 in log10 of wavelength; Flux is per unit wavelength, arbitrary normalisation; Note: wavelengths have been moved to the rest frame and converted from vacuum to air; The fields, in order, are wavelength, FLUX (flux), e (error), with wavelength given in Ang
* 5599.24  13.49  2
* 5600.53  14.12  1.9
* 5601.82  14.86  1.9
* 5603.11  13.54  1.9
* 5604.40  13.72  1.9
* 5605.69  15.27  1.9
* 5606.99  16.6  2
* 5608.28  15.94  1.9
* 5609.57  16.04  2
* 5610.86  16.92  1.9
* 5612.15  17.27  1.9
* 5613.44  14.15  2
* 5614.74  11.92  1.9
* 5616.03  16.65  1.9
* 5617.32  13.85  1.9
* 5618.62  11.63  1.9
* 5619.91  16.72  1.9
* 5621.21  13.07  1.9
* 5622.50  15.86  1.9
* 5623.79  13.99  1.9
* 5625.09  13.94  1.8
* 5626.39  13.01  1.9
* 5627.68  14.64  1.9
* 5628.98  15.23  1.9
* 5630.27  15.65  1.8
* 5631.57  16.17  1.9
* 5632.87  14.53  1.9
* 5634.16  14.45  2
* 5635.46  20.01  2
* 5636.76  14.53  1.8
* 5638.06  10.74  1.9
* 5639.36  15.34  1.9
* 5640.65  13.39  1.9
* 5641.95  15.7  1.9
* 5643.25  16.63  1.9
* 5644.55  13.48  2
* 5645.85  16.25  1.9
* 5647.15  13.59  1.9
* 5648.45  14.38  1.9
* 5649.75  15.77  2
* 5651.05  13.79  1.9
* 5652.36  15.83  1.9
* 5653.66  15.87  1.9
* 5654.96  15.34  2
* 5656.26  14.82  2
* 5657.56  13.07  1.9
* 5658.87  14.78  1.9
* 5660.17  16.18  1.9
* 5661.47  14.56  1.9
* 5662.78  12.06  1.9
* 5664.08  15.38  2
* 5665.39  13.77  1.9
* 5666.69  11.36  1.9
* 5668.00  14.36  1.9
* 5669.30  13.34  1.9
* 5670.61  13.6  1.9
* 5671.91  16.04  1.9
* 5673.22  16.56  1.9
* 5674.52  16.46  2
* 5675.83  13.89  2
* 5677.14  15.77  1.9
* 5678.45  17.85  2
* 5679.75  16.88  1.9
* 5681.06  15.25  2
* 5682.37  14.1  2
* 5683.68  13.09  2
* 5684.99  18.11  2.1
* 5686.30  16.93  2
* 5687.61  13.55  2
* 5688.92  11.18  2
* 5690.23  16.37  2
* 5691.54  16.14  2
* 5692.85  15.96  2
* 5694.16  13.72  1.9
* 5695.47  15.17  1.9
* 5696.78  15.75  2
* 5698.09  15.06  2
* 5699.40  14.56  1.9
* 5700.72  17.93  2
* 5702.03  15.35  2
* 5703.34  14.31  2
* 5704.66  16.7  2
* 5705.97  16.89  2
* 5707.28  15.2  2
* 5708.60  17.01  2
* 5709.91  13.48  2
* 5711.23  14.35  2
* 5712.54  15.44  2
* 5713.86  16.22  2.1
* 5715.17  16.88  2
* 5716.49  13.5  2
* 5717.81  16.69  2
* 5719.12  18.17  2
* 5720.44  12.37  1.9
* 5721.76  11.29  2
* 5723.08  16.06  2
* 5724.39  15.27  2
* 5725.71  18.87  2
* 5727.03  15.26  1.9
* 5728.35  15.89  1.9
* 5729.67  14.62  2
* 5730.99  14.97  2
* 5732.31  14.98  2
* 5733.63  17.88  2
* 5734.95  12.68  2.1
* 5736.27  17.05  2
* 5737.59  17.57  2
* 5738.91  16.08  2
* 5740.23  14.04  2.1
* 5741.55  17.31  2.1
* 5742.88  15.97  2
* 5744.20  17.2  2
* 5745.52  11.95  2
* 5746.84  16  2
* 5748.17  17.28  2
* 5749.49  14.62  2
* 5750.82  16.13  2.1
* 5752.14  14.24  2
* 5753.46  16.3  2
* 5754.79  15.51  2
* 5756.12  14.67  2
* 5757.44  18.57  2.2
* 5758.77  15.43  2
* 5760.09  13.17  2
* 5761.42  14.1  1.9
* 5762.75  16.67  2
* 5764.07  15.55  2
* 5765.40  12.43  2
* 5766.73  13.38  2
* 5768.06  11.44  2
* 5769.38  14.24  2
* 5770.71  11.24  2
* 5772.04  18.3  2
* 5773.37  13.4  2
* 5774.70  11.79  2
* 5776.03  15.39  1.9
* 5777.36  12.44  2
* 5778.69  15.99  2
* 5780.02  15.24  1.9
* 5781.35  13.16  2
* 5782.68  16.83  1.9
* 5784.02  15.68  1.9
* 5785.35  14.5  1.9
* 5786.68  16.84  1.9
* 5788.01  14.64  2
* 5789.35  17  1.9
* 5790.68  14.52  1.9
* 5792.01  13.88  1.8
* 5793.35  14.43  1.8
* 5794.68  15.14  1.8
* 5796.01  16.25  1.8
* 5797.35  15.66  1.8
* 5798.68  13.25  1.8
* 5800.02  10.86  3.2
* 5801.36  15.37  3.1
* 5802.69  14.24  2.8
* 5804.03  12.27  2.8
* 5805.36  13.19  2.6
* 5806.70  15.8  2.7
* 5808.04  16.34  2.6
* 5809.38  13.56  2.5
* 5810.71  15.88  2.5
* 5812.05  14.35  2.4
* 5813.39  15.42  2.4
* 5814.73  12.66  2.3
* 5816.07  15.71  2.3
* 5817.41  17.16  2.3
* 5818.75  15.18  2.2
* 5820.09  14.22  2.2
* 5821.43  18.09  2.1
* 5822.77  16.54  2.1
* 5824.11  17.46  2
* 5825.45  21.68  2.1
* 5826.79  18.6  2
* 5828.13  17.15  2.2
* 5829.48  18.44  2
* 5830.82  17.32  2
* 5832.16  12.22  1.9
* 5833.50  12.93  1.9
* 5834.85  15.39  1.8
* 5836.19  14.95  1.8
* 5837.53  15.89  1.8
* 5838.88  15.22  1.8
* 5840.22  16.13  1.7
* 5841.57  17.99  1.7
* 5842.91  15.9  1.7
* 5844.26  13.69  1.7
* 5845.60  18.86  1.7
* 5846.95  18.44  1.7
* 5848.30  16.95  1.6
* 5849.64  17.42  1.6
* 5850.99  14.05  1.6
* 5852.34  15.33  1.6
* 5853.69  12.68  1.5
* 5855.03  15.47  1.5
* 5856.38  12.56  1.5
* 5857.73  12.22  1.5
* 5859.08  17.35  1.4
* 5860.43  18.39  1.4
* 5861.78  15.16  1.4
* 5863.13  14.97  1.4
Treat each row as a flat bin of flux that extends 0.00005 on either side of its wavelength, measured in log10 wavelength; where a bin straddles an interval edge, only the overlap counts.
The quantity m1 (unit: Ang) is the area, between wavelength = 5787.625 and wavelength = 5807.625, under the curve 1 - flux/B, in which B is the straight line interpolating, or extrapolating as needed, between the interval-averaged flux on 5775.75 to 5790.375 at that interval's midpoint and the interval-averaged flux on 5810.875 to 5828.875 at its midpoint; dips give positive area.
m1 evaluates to 1.6 Ang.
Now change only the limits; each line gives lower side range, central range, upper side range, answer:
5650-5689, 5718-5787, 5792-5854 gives 0.5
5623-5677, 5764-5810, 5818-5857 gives 3.9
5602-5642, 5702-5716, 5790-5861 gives -0.5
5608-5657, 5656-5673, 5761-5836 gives 0.9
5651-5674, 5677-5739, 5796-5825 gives -3.5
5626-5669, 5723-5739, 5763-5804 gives -1.5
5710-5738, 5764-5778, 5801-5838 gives 1.8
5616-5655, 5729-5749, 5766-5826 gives -1.1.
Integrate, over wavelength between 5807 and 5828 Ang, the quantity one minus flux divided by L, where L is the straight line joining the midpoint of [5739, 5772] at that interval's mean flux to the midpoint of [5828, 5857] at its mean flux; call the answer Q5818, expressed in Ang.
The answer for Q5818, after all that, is -1.0 Ang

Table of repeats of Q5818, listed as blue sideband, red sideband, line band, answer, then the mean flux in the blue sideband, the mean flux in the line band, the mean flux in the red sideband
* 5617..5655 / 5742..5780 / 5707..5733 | -1.0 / 14.8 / 15.3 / 14.8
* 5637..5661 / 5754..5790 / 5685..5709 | -1.2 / 14.7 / 15.5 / 14.7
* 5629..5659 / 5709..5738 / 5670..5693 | -0.4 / 15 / 15.4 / 15.4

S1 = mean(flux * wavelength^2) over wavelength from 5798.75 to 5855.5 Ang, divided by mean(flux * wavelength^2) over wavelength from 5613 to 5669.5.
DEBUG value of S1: 1.1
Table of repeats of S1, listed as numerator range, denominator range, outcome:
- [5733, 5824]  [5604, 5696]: 1.05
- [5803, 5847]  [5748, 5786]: 1.10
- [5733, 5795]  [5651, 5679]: 1.06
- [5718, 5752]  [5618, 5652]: 1.10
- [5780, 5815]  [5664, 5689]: 1.03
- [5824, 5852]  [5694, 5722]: 1.12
